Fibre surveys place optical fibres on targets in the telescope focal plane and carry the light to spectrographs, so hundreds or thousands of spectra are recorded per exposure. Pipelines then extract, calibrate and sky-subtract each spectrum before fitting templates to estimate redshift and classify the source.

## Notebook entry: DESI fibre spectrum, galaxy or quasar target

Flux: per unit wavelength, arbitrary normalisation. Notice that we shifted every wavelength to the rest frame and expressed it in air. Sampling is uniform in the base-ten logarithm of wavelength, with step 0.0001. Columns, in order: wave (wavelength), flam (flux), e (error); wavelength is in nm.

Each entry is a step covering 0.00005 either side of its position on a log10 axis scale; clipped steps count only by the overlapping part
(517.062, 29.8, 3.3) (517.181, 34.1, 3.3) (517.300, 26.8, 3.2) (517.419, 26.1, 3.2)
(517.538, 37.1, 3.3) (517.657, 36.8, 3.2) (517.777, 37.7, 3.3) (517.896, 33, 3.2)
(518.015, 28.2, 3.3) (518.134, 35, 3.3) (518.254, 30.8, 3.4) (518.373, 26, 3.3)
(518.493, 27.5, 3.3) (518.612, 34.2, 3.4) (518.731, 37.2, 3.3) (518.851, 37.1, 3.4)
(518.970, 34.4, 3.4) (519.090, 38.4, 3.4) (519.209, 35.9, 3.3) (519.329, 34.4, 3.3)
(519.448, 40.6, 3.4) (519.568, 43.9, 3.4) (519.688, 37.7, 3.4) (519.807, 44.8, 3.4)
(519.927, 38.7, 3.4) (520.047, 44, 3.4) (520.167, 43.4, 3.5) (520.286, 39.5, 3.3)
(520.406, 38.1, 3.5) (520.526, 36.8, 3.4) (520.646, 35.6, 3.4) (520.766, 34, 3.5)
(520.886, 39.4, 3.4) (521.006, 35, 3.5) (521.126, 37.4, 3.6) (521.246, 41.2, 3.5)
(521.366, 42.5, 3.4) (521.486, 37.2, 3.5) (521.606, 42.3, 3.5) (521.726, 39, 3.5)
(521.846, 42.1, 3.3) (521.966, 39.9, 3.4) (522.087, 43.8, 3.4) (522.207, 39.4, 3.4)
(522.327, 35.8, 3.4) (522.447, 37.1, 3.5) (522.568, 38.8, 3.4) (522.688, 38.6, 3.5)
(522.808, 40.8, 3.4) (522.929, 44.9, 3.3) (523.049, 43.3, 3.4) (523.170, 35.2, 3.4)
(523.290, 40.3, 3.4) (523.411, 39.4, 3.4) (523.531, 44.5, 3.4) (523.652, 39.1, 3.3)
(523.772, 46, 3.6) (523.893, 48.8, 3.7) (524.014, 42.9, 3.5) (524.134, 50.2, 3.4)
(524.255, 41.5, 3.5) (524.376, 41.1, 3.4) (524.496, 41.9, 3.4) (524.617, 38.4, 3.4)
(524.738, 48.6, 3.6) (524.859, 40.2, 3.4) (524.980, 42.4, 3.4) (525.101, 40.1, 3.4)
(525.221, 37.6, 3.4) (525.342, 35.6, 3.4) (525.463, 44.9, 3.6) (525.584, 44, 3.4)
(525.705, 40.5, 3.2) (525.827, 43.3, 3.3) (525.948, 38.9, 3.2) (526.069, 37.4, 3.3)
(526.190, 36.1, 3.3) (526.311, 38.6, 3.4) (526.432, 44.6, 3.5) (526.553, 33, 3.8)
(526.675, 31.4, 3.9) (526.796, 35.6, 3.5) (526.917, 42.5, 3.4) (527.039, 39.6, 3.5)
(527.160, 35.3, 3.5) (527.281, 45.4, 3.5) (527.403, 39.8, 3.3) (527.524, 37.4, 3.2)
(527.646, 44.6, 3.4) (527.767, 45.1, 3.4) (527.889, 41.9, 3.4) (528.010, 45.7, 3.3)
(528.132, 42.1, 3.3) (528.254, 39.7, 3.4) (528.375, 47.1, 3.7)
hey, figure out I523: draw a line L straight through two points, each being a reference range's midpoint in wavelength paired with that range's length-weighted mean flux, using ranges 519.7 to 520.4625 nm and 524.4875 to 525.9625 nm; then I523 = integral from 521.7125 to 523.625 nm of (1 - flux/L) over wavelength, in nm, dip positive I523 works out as 0.05 nm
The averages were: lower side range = 41.2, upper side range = 41.3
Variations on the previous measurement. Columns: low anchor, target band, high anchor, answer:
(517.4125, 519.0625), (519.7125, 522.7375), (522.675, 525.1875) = -0.113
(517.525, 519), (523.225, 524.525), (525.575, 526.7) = -0.212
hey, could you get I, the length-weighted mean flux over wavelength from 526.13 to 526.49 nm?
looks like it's 39.8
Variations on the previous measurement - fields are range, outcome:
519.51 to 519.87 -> 42.1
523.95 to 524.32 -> 44.8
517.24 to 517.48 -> 26.6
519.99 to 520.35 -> 42.3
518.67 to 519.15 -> 36.8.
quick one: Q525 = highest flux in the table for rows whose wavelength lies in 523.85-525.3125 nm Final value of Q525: 50.2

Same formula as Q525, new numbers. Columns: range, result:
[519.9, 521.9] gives 44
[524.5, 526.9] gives 48.6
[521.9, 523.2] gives 44.9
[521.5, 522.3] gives 43.8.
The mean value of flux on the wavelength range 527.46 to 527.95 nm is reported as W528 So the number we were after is 42.3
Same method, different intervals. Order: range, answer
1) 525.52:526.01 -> 41.6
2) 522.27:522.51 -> 36.4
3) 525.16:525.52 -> 39.4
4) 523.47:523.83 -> 43.3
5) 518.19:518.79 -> 31.2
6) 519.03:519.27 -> 37.1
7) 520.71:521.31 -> 37.5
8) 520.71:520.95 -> 36.7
